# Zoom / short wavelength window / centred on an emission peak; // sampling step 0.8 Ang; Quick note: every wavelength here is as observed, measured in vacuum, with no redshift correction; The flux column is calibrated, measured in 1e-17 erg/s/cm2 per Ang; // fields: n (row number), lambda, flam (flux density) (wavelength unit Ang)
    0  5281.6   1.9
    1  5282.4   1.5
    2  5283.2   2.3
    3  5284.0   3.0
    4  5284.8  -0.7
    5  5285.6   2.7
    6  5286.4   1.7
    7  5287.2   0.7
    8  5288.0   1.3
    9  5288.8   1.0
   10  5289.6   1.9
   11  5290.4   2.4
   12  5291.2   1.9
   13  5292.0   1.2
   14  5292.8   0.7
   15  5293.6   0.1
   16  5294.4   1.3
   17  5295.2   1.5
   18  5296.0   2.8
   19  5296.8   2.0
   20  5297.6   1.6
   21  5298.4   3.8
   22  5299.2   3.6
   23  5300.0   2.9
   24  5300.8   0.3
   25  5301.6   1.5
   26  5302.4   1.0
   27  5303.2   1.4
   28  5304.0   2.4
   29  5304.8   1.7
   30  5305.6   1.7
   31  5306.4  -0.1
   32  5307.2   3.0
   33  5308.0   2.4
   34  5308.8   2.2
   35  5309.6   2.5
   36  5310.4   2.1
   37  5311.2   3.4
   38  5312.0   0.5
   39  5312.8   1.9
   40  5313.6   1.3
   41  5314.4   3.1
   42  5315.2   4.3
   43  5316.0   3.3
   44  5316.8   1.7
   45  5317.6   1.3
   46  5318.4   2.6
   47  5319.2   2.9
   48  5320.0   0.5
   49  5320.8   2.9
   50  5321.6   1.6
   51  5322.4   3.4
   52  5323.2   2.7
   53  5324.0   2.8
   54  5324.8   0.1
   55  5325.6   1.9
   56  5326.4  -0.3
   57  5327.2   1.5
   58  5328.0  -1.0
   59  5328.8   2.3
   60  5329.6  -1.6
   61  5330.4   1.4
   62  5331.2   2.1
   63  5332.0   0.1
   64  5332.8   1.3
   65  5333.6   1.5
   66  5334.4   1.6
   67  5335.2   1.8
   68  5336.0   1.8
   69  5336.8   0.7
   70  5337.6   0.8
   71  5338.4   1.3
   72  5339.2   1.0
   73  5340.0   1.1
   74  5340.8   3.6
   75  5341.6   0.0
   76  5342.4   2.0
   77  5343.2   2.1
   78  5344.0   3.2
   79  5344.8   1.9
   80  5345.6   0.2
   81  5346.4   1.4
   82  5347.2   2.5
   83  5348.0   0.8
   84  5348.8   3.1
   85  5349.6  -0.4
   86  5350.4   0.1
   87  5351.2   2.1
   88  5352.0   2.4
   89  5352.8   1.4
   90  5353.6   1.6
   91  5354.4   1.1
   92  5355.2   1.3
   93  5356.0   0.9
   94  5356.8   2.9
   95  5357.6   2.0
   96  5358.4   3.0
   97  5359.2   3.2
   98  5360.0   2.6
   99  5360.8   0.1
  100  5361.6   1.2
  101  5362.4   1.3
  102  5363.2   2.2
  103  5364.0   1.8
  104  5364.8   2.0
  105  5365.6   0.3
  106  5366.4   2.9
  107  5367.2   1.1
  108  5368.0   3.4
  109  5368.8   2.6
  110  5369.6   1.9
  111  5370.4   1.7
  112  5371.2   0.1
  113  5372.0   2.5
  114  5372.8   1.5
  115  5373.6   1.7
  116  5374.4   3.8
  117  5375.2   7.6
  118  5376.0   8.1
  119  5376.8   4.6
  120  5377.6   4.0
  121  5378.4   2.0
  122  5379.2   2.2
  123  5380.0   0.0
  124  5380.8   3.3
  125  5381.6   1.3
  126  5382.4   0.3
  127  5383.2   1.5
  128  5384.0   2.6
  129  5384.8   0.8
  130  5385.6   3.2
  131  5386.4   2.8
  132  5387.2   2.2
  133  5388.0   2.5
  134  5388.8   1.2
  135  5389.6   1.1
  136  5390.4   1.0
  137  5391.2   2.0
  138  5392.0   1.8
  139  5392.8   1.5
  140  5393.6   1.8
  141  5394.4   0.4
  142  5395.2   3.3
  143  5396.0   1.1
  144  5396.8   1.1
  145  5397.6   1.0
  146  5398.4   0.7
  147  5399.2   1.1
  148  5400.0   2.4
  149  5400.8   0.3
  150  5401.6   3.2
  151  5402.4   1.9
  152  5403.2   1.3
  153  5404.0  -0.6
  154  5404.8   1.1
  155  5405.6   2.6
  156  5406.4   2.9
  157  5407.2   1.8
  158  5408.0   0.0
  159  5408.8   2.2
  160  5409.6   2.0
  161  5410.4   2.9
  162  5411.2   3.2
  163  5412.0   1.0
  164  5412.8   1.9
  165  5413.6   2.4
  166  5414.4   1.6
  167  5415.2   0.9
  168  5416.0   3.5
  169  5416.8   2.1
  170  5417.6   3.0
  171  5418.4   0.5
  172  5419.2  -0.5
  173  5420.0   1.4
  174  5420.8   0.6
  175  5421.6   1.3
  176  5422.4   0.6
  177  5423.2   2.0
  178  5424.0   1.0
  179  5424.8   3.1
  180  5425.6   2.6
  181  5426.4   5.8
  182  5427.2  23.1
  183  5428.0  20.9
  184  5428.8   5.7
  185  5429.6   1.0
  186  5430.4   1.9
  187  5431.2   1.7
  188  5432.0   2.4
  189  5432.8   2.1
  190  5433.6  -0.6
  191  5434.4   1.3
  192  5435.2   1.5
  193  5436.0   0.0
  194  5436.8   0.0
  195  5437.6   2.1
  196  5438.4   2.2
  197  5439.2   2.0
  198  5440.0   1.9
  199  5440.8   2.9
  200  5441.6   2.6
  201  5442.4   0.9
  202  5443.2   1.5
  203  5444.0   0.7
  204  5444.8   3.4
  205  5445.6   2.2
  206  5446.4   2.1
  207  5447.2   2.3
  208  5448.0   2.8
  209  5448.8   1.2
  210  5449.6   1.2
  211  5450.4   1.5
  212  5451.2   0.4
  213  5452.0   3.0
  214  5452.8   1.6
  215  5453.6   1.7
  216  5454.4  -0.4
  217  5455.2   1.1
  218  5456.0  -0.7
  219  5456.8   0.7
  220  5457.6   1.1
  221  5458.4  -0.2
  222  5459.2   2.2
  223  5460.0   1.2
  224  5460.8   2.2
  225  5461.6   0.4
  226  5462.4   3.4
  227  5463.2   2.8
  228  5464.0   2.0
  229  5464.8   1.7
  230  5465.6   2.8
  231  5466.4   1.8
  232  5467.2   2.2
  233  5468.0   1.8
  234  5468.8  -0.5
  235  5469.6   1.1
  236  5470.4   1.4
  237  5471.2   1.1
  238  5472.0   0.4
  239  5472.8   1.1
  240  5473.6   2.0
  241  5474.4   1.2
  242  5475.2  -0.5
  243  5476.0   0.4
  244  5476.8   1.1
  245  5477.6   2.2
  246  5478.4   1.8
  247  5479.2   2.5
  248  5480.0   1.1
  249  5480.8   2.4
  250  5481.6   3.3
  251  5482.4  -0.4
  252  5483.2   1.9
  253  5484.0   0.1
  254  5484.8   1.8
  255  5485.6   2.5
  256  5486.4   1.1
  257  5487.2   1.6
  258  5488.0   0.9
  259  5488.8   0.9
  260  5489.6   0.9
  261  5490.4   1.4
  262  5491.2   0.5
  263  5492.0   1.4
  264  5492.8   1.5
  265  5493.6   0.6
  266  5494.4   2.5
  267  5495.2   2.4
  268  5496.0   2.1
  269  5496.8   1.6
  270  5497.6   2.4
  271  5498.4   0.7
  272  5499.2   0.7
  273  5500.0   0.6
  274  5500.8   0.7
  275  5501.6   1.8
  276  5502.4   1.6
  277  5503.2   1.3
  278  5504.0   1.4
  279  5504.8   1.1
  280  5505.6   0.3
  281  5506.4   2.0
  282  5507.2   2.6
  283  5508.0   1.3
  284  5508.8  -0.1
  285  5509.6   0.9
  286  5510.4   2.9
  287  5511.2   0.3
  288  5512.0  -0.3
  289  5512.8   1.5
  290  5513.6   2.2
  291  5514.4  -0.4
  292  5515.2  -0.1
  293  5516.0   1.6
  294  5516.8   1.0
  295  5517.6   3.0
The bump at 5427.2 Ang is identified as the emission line [O III]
